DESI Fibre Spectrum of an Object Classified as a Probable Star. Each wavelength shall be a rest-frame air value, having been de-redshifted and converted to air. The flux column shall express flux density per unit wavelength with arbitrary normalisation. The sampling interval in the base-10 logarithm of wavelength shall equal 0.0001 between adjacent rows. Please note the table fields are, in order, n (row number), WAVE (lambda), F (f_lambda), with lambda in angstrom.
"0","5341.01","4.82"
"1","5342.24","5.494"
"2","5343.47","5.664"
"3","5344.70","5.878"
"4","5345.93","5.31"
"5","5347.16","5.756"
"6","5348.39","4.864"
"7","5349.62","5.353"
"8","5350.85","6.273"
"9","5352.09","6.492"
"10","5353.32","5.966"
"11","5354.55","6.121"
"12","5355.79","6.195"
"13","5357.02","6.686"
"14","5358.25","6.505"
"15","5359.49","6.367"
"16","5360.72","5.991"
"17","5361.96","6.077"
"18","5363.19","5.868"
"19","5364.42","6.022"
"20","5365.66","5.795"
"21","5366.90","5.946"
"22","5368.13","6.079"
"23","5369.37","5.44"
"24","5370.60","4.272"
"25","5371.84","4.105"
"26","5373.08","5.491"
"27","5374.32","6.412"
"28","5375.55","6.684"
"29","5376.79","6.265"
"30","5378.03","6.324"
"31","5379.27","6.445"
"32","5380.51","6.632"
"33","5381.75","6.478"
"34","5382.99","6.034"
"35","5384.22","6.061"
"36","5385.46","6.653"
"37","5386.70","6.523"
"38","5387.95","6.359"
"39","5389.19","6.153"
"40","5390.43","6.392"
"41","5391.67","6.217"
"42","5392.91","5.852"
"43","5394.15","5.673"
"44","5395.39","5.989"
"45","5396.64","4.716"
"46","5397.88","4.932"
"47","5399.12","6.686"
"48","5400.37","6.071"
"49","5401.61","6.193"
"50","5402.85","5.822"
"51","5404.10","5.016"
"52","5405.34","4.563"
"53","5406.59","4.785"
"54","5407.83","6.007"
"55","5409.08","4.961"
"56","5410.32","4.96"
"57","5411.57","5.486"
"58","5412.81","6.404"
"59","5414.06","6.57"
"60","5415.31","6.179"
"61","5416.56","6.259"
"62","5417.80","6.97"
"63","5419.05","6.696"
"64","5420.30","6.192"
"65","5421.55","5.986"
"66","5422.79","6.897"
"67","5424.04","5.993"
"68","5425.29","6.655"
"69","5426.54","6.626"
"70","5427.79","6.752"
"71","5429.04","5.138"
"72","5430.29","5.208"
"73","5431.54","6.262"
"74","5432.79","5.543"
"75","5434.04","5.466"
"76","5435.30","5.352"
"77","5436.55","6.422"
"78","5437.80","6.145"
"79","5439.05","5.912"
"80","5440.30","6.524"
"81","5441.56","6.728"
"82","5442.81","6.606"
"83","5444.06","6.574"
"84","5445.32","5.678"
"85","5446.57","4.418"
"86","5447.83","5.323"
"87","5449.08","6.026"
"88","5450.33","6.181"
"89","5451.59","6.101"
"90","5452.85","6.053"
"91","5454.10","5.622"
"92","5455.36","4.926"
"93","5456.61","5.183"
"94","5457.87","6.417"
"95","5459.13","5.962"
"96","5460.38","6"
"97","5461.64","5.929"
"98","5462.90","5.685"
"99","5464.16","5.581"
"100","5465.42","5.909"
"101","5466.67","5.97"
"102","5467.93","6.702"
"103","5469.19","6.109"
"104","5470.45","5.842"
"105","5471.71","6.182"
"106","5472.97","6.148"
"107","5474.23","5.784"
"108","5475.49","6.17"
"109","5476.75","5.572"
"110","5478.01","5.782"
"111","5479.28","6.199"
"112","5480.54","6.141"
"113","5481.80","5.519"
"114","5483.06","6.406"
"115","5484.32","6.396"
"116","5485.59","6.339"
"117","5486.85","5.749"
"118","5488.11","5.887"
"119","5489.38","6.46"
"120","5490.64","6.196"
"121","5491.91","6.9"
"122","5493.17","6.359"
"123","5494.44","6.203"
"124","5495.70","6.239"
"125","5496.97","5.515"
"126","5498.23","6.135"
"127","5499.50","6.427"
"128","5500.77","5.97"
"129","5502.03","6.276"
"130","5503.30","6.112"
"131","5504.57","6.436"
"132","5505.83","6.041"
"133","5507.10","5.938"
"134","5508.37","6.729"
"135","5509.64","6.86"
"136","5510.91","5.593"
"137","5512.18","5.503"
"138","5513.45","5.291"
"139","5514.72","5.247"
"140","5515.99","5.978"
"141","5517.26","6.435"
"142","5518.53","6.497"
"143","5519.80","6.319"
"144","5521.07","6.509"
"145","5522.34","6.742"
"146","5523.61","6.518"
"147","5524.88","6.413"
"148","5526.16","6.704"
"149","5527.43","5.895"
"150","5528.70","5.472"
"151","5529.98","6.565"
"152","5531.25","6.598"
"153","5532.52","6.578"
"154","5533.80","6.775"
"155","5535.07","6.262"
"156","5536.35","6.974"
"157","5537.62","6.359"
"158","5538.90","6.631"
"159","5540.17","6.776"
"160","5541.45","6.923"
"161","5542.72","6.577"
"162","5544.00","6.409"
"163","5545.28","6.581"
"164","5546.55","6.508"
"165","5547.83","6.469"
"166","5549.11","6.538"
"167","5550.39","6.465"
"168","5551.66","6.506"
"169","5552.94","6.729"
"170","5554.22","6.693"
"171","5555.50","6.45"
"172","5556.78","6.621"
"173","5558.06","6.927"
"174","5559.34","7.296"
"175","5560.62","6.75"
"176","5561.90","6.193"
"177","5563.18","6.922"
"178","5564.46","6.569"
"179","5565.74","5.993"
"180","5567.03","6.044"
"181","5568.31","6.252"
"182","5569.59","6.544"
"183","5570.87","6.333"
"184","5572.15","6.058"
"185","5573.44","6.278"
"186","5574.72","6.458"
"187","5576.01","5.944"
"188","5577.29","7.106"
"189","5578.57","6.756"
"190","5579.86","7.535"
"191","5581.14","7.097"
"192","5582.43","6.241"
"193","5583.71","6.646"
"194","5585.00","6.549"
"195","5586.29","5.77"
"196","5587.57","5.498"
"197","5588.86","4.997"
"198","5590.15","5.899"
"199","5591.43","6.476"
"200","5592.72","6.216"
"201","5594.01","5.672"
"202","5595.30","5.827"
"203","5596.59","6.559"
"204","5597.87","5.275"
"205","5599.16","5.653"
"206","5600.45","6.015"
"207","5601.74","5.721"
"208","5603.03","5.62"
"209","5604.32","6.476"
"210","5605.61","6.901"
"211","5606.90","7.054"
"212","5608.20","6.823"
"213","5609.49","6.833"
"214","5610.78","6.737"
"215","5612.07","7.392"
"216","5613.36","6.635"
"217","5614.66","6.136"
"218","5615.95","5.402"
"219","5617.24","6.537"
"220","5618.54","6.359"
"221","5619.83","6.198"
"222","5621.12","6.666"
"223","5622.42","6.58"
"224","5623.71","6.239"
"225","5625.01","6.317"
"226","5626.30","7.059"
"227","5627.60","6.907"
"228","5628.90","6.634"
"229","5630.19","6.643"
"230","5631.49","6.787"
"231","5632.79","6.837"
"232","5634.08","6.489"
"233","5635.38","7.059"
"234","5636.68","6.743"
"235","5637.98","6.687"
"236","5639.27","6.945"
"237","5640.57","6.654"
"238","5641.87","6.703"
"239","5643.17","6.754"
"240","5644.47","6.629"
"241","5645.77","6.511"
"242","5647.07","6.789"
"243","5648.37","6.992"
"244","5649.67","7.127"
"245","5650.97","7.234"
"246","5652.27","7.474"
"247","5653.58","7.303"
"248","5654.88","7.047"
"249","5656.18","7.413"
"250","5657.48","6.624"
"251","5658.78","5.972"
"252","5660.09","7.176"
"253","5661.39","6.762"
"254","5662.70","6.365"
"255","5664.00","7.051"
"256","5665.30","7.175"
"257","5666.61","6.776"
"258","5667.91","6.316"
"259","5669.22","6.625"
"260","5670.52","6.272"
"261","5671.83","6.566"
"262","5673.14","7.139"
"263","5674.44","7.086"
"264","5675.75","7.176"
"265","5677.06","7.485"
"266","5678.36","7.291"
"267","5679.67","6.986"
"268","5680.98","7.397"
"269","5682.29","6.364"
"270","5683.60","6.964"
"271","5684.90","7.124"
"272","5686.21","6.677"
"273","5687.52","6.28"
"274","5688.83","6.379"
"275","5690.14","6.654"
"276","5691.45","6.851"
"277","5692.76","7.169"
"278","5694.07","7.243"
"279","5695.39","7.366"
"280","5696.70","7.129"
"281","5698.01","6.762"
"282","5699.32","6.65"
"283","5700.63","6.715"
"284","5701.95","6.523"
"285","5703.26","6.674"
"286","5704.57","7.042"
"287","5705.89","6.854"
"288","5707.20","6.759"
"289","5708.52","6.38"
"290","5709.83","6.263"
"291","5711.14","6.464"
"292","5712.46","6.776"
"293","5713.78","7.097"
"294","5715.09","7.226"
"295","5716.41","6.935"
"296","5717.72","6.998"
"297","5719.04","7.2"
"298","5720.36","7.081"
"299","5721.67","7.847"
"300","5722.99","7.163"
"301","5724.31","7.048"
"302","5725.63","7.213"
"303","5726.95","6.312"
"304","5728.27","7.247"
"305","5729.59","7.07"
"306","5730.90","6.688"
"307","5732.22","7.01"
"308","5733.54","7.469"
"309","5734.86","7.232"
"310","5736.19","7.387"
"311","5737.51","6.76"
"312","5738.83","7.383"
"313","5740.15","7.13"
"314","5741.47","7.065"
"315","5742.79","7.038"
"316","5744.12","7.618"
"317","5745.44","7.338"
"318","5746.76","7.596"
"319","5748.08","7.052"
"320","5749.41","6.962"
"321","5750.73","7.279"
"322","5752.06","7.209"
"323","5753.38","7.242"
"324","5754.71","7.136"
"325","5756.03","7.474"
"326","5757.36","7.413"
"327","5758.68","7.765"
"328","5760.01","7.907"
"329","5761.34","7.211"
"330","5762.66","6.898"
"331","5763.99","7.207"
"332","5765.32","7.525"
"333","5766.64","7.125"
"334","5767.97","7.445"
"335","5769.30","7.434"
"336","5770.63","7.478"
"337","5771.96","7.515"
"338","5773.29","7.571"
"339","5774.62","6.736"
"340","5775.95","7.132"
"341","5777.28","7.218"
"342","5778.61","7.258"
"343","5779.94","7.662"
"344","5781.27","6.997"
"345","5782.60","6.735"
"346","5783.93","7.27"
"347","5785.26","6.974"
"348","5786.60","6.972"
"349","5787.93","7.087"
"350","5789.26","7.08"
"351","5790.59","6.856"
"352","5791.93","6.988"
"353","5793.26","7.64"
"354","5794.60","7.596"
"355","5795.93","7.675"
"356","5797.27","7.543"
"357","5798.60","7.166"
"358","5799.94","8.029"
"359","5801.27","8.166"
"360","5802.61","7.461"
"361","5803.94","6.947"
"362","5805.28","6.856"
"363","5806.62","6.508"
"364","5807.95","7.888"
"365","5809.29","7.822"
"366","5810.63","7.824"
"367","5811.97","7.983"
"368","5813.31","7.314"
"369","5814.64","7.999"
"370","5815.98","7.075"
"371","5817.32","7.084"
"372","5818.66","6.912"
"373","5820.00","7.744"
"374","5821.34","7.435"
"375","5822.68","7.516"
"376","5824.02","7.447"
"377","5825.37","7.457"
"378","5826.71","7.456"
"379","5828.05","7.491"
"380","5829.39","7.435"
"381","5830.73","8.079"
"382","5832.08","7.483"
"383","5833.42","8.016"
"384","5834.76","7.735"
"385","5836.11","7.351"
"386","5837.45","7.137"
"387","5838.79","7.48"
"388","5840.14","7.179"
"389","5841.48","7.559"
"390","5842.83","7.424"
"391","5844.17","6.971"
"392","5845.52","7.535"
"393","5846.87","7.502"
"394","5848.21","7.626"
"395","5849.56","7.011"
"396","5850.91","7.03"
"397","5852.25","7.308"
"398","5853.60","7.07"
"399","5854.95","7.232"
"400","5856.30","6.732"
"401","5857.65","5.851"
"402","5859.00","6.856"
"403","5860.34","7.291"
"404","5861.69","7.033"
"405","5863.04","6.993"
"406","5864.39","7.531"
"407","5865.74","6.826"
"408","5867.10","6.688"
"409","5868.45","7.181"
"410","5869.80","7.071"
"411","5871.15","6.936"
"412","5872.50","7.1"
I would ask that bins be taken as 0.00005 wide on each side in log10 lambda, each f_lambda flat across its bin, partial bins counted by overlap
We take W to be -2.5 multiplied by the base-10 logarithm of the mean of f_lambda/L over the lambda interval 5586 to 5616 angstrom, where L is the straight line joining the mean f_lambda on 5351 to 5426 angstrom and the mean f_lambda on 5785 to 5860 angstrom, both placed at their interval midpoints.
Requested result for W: 0.08 mag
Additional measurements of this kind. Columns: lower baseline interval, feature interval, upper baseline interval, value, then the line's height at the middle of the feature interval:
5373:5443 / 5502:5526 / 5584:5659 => 0.01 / 6.27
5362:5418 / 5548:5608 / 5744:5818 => 0.04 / 6.58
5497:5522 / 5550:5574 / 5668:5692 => -0.03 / 6.34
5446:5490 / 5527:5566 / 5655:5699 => -0.05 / 6.27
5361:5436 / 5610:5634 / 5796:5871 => 0.01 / 6.65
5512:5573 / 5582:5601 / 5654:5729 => 0.11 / 6.58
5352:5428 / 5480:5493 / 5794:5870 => 0.02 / 6.3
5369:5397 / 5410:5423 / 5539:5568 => -0.03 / 6.1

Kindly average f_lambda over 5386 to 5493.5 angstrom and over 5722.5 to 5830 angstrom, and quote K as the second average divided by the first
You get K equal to 1.22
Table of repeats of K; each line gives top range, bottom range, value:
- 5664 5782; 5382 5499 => 1.18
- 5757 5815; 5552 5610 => 1.16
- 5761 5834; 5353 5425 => 1.23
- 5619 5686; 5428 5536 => 1.13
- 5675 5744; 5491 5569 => 1.09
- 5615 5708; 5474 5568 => 1.07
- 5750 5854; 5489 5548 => 1.17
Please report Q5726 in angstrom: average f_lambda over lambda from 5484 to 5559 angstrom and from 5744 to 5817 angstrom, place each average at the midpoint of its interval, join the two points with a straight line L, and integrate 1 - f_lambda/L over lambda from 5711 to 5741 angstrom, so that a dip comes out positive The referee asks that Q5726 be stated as 0.2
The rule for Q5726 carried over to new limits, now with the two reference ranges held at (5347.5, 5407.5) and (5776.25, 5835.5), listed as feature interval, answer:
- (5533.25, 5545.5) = -0.28 angstrom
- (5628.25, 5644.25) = 0.17 angstrom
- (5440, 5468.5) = 1.25 angstrom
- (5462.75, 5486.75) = 0.88 angstrom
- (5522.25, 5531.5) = 0.15 angstrom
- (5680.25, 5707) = 0.66 angstrom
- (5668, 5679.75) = 0.03 angstrom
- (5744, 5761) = -0.36 angstrom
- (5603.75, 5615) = -0.13 angstrom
